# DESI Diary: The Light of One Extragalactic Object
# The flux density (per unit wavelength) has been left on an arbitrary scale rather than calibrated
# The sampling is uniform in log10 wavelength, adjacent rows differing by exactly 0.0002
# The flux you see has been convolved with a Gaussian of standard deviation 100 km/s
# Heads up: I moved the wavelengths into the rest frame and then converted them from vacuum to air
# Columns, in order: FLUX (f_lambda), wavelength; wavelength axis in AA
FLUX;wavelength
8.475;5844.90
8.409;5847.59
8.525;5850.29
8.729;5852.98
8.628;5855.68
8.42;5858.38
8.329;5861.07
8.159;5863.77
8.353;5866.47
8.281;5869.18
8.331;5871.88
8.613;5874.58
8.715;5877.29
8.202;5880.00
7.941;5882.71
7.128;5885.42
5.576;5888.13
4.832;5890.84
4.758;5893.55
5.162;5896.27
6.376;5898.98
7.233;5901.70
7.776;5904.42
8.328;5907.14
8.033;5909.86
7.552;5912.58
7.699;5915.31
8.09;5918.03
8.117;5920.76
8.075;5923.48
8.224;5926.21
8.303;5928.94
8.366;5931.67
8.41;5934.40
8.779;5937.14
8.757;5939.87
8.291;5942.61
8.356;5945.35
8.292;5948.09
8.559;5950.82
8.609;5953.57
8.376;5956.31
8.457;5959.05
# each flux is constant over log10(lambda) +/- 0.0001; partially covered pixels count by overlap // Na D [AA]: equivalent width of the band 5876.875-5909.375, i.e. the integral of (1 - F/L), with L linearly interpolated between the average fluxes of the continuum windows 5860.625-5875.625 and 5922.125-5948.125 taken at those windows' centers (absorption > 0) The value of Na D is 6.0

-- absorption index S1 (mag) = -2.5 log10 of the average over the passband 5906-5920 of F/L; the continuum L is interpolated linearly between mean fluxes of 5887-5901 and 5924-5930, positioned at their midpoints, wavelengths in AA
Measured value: -0.13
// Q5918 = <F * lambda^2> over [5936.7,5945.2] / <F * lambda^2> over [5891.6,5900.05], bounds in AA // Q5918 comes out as 1.6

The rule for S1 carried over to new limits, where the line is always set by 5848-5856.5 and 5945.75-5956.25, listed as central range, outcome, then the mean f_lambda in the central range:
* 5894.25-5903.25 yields 0.35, 6.18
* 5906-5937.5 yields 0.05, 8.14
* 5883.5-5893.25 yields 0.41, 5.85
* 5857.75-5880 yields 0.02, 8.39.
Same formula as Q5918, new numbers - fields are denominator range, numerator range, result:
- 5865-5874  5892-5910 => 0.81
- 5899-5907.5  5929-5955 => 1.15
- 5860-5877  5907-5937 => 0.99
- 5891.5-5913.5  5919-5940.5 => 1.24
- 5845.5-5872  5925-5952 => 1.03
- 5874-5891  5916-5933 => 1.12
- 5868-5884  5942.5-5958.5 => 1.04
